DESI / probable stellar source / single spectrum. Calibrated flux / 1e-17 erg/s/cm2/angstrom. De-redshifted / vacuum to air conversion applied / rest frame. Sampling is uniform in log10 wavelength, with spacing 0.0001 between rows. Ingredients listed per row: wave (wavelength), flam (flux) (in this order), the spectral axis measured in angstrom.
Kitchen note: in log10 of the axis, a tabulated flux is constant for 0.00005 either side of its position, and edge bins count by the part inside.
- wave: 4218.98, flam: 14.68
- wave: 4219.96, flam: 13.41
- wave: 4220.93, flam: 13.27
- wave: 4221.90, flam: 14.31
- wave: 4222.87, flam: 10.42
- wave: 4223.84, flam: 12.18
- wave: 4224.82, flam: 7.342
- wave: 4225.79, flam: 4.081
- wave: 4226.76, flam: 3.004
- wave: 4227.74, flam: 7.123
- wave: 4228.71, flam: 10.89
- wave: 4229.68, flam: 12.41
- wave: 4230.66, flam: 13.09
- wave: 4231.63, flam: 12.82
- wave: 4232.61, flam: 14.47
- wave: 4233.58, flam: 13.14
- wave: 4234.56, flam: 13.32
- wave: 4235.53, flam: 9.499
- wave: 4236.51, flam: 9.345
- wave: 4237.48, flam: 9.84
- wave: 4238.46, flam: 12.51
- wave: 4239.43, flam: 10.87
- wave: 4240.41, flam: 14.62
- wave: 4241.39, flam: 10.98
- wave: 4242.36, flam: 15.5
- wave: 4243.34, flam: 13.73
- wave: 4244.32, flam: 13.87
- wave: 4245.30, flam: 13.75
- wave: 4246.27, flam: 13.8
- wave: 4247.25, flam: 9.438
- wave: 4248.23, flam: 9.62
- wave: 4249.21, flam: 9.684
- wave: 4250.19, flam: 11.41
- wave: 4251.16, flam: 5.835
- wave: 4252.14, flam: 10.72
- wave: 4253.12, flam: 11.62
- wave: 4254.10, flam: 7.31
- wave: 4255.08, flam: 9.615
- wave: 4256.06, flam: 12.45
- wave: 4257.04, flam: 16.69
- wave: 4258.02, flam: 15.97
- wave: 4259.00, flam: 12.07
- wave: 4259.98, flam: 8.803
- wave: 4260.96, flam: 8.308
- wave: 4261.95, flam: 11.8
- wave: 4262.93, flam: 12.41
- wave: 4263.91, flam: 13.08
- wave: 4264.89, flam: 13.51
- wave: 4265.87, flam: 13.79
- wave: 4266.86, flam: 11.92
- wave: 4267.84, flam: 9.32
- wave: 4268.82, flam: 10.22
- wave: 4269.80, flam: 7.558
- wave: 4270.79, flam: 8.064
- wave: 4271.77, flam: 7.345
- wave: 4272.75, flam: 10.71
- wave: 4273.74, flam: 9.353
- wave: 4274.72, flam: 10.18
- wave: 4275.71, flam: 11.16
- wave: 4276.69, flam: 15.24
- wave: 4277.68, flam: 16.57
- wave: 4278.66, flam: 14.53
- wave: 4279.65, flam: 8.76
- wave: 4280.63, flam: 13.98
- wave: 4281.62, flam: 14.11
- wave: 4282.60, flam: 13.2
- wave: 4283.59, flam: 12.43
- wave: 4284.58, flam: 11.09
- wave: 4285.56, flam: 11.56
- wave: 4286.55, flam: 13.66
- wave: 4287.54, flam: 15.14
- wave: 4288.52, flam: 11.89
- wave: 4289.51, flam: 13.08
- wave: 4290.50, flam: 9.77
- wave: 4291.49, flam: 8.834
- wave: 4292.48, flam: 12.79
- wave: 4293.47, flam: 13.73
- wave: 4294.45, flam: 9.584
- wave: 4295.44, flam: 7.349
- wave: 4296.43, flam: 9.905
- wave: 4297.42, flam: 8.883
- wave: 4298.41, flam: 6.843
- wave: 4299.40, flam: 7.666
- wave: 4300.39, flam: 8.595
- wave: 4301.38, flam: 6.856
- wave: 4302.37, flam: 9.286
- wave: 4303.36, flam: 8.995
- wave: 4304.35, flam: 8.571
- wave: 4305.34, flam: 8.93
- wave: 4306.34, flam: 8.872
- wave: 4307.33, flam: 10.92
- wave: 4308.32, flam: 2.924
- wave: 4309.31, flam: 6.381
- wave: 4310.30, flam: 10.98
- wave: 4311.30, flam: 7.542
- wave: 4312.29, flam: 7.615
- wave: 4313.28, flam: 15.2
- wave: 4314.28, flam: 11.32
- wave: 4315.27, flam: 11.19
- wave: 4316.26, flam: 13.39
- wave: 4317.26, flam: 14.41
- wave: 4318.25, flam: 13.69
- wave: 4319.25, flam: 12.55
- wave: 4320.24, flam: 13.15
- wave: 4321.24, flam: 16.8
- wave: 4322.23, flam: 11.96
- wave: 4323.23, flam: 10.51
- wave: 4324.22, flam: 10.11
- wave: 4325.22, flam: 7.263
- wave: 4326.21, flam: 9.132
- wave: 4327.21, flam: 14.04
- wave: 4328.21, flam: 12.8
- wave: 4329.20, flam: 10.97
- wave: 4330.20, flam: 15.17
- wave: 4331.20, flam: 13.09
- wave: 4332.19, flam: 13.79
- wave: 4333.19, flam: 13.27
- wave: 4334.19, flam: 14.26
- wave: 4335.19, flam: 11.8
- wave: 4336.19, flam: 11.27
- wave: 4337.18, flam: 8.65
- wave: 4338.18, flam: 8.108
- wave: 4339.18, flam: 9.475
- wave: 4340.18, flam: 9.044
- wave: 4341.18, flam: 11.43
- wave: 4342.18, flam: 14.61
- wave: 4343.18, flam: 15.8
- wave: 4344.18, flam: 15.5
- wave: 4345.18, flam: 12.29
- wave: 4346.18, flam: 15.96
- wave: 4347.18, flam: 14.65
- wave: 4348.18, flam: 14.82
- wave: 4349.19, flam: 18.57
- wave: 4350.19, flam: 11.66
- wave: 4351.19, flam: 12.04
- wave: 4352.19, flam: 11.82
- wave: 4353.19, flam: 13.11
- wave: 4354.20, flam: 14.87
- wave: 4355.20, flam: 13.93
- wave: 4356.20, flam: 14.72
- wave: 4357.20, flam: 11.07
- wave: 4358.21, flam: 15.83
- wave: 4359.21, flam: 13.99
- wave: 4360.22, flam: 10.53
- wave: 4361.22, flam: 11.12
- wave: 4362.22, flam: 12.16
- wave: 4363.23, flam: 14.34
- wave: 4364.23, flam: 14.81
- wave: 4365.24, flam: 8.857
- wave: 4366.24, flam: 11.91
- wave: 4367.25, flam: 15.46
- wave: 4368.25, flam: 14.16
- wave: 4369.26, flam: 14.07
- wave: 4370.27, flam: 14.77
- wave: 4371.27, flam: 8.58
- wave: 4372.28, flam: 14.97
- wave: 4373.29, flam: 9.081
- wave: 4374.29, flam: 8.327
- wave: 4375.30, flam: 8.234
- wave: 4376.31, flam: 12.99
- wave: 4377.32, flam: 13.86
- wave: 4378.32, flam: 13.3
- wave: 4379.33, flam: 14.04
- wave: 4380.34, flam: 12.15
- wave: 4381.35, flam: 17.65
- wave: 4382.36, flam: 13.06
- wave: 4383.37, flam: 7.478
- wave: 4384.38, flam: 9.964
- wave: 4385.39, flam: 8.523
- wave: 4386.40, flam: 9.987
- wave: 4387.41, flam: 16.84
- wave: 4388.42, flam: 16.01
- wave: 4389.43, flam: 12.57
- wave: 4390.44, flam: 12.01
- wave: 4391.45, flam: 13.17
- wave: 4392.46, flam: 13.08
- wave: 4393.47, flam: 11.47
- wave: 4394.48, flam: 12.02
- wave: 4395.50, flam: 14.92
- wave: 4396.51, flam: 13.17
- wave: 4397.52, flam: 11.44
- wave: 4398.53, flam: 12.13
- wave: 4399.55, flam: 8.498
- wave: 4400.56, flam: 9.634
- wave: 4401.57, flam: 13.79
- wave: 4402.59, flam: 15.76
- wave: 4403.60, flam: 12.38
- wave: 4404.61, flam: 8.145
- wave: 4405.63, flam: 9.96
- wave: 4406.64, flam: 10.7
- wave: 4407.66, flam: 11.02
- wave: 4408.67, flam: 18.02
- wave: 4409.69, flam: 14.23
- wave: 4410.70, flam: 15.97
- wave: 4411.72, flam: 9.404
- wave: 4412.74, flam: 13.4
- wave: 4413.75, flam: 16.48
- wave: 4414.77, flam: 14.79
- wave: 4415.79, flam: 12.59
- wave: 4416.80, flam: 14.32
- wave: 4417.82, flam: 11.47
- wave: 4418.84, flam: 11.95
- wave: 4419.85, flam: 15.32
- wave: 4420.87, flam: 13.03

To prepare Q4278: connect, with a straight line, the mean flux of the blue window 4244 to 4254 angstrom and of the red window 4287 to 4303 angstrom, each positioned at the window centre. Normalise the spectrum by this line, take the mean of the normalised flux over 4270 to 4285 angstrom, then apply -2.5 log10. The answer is -0.14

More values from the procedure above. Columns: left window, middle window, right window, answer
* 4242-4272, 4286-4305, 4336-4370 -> 0.19 mag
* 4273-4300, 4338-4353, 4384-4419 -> -0.09 mag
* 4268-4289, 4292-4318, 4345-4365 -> 0.27 mag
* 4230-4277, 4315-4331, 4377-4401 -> -0.04 mag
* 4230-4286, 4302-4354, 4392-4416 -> 0.04 mag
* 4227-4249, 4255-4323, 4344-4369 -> 0.14 mag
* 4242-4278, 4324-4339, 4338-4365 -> 0.11 mag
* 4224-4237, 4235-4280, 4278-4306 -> -0.10 mag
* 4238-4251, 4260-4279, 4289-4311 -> -0.05 mag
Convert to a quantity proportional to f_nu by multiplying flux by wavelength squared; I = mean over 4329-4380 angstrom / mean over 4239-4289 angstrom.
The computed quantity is 1.13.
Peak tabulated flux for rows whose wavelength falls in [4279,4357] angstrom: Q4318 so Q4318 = 18.57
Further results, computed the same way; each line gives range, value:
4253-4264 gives 16.69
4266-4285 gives 16.57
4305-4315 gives 15.2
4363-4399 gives 17.65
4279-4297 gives 15.14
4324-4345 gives 15.8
